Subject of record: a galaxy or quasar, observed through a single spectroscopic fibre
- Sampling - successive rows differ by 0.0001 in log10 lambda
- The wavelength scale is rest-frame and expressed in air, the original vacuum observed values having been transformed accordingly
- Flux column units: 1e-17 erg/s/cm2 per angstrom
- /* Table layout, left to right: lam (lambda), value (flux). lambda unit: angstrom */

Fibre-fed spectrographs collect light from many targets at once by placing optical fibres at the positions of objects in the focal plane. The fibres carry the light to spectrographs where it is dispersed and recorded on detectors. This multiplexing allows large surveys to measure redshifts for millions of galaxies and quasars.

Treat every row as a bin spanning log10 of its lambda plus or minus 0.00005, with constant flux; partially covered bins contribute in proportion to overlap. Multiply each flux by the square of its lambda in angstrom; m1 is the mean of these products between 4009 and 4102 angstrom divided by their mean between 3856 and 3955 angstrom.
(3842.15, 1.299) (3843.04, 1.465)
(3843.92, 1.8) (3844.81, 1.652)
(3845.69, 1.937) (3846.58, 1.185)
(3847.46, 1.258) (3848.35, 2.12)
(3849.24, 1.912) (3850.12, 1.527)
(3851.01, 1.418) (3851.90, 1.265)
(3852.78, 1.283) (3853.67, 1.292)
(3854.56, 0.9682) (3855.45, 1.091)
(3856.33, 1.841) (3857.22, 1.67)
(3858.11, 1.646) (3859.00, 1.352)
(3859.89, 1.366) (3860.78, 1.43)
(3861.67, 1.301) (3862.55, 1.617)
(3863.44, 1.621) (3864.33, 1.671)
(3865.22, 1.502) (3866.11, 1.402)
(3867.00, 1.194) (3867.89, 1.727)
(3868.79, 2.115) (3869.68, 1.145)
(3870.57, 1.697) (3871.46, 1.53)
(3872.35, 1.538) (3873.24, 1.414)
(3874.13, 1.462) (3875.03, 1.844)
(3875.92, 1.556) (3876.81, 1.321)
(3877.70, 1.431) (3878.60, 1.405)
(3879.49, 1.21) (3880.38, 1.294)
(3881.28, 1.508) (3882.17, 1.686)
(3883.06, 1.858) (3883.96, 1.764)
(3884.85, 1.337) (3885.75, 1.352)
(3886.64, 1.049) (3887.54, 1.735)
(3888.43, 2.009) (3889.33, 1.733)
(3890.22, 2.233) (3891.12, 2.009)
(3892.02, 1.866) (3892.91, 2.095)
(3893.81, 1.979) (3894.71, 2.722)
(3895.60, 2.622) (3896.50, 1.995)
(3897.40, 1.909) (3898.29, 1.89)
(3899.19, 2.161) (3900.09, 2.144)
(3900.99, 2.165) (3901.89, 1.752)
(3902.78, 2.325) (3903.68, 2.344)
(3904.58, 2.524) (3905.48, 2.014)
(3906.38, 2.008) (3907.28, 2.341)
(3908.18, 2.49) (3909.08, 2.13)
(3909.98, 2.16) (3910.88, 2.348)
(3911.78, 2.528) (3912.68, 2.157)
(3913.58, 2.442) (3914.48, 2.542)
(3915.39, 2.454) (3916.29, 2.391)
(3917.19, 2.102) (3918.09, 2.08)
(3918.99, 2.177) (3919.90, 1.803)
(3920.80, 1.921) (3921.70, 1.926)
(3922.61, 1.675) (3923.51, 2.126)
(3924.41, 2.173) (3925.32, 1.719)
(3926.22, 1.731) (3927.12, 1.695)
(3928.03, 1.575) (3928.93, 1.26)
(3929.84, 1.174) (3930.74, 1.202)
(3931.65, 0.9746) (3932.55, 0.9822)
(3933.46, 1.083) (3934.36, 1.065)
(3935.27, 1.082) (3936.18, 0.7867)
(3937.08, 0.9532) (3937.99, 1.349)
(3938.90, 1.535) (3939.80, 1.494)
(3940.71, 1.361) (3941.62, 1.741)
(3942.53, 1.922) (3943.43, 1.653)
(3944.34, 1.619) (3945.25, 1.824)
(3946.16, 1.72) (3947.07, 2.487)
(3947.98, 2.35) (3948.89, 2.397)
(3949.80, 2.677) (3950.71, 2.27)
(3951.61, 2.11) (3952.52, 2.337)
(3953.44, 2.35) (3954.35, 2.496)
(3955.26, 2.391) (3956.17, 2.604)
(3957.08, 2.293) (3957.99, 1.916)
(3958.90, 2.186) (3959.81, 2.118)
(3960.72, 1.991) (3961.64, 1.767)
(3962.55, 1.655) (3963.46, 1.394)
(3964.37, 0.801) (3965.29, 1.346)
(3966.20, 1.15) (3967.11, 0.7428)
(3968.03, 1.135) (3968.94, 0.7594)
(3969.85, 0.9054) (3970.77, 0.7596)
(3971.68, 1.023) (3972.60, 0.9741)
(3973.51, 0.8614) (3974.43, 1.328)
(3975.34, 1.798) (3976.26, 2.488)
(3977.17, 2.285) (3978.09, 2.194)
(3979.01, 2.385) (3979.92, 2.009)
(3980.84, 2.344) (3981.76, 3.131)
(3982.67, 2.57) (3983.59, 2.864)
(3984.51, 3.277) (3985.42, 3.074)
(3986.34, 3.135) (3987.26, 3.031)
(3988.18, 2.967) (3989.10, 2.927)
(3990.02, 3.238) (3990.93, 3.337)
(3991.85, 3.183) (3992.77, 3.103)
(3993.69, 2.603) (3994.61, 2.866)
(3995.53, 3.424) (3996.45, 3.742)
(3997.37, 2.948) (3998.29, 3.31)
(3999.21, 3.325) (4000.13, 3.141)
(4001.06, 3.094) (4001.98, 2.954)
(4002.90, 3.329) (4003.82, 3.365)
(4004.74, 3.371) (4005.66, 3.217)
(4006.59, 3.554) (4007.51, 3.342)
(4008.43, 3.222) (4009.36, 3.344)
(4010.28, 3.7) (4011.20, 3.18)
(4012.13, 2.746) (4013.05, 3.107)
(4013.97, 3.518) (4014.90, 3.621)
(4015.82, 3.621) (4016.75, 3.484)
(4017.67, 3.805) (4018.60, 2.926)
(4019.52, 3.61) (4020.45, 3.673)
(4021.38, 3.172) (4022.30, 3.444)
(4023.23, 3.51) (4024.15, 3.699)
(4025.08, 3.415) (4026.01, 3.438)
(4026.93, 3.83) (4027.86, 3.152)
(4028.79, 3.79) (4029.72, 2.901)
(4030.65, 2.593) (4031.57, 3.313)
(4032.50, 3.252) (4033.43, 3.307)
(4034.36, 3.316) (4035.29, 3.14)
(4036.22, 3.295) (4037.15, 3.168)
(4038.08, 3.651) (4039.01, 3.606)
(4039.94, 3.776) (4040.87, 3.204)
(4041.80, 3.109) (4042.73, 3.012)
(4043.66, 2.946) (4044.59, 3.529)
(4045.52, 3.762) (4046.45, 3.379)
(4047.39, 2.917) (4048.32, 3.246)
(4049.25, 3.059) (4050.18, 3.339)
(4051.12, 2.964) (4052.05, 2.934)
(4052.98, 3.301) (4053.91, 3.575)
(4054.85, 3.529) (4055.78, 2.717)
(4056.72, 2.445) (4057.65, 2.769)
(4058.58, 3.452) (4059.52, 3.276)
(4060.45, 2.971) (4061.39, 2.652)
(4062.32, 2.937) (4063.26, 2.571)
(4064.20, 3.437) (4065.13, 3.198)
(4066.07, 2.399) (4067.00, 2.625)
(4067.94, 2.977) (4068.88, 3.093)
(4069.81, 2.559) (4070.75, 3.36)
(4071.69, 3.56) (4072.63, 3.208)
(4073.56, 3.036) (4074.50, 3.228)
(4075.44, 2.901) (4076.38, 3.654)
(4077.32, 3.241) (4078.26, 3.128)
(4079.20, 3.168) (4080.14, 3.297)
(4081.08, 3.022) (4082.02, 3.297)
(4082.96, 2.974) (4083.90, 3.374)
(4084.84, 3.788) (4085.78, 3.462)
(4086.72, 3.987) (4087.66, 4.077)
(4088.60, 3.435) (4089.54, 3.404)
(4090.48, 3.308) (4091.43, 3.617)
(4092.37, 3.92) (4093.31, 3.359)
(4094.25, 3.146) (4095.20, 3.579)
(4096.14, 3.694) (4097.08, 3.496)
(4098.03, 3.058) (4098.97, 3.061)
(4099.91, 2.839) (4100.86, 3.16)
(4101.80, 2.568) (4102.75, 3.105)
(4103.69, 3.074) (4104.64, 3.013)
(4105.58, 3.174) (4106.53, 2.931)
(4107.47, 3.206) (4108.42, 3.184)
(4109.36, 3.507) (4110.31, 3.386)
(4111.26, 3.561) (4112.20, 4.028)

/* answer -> 2.0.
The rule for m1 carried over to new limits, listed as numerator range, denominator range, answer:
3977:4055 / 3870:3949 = 1.88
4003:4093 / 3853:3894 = 2.29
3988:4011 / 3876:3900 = 1.92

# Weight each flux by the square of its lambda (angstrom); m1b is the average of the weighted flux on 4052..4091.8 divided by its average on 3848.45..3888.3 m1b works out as 2.36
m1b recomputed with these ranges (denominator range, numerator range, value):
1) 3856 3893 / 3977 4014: 2.06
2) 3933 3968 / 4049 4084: 1.86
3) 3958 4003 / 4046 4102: 1.46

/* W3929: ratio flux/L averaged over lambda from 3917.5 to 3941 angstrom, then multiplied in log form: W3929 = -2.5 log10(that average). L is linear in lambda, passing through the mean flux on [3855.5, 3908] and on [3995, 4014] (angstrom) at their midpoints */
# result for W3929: 0.47 mag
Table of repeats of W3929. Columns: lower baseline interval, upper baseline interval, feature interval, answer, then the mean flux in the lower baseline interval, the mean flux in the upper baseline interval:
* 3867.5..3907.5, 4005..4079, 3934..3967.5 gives 0.320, 1.82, 3.24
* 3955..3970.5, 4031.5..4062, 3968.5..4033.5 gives -0.244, 1.58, 3.21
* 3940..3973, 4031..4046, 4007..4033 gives -0.138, 1.75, 3.33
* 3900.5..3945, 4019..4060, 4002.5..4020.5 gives -0.155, 1.82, 3.28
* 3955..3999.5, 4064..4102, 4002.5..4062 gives -0.192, 2.24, 3.27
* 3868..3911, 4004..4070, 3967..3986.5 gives 0.371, 1.85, 3.24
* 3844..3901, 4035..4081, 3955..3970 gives 0.420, 1.64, 3.15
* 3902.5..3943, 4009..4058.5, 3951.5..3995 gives 0.179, 1.82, 3.3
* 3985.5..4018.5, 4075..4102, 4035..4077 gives 0.057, 3.25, 3.35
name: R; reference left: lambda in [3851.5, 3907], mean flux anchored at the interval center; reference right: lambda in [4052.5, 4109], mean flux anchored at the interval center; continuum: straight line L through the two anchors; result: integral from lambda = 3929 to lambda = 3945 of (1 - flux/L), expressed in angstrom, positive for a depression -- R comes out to 6.2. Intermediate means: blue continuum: 1.7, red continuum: 3.19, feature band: 1.3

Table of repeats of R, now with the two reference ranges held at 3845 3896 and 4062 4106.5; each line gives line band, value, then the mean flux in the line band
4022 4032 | -2.1 angstrom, 3.37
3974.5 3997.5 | -3.0 angstrom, 2.81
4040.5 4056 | -1.4 angstrom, 3.22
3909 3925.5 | -1.8 angstrom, 2.16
